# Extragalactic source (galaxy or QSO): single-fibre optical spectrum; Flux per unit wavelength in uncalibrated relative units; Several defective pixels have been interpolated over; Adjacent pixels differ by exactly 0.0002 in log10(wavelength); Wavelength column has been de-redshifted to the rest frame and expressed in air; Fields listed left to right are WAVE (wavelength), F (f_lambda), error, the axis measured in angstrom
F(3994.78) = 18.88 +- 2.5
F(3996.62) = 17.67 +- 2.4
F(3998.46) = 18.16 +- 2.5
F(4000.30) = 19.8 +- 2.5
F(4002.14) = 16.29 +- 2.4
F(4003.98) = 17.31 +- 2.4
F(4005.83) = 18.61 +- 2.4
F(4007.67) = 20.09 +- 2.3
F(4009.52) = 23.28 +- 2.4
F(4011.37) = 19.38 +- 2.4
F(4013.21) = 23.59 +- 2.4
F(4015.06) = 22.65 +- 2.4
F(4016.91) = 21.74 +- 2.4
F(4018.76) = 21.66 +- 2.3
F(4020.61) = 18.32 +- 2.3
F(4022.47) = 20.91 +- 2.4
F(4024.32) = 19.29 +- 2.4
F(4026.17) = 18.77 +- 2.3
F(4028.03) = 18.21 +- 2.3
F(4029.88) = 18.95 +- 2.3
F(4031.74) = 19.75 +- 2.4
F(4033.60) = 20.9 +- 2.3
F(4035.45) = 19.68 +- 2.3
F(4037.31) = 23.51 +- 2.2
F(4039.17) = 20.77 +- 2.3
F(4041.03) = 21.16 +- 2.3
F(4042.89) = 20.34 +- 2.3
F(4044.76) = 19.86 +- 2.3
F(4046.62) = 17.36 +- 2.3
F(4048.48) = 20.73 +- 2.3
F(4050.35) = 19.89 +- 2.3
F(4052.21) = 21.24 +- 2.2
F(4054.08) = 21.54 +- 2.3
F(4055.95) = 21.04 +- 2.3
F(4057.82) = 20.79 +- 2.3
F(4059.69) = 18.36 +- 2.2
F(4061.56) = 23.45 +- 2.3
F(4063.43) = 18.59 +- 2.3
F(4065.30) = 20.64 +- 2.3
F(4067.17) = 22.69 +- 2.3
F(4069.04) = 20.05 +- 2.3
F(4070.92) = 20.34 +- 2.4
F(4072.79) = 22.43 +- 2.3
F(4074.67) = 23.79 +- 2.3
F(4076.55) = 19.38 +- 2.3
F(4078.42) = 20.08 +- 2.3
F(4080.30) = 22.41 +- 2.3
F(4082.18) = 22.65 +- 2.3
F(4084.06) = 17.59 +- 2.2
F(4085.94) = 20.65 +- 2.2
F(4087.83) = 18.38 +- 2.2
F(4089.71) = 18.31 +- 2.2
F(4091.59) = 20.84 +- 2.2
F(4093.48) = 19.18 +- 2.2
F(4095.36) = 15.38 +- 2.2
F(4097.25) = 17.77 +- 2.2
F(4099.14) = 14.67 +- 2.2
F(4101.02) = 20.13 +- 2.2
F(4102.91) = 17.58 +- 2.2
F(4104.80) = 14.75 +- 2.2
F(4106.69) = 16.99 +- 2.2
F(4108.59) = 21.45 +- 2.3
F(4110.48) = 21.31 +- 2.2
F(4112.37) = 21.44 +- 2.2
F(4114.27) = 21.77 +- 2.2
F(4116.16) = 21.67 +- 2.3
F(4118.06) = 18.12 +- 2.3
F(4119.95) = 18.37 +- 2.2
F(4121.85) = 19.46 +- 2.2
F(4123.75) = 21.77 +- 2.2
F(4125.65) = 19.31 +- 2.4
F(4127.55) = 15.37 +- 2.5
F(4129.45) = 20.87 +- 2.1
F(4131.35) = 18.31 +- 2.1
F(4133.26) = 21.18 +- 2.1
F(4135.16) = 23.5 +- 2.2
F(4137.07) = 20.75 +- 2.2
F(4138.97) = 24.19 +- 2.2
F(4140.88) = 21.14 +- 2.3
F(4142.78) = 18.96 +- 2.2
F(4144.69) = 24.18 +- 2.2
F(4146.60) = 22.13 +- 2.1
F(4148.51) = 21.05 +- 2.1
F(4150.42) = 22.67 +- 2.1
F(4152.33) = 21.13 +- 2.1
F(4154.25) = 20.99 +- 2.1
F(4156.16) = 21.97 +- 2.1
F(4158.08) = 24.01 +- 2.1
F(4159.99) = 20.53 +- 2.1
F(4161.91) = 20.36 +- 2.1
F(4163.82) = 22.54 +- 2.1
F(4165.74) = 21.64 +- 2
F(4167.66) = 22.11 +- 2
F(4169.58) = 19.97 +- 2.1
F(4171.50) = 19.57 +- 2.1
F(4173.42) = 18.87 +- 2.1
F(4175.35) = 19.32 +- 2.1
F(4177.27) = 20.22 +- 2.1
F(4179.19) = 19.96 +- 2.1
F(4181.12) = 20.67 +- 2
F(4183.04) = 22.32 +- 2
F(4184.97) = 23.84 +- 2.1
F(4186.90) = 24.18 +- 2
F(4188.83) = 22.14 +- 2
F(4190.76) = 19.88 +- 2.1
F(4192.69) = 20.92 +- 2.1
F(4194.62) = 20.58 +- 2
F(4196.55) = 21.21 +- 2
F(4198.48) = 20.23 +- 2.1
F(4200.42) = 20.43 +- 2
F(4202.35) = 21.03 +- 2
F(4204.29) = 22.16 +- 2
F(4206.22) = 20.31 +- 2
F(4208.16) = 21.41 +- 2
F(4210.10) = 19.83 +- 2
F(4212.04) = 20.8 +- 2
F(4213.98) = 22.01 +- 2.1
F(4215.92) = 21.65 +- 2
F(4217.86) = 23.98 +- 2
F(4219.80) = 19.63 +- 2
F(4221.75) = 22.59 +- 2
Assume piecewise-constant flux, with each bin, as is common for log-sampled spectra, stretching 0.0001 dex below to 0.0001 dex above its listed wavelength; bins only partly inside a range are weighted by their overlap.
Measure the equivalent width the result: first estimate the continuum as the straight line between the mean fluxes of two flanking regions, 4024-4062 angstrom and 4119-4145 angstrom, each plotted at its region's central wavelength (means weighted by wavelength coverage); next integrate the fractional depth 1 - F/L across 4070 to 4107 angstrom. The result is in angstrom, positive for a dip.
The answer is 2.08 angstrom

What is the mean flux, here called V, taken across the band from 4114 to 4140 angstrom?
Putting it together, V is 20.3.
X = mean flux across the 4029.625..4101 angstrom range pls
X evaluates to 20.1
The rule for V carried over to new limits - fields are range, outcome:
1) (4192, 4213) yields 20.8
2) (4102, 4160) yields 20.6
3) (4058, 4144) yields 19.9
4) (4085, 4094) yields 19.5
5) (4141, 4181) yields 21.1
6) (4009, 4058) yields 20.5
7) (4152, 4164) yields 21.6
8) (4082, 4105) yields 18.3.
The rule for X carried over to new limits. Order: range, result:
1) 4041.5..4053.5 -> 20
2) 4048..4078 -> 20.9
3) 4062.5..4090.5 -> 20.5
